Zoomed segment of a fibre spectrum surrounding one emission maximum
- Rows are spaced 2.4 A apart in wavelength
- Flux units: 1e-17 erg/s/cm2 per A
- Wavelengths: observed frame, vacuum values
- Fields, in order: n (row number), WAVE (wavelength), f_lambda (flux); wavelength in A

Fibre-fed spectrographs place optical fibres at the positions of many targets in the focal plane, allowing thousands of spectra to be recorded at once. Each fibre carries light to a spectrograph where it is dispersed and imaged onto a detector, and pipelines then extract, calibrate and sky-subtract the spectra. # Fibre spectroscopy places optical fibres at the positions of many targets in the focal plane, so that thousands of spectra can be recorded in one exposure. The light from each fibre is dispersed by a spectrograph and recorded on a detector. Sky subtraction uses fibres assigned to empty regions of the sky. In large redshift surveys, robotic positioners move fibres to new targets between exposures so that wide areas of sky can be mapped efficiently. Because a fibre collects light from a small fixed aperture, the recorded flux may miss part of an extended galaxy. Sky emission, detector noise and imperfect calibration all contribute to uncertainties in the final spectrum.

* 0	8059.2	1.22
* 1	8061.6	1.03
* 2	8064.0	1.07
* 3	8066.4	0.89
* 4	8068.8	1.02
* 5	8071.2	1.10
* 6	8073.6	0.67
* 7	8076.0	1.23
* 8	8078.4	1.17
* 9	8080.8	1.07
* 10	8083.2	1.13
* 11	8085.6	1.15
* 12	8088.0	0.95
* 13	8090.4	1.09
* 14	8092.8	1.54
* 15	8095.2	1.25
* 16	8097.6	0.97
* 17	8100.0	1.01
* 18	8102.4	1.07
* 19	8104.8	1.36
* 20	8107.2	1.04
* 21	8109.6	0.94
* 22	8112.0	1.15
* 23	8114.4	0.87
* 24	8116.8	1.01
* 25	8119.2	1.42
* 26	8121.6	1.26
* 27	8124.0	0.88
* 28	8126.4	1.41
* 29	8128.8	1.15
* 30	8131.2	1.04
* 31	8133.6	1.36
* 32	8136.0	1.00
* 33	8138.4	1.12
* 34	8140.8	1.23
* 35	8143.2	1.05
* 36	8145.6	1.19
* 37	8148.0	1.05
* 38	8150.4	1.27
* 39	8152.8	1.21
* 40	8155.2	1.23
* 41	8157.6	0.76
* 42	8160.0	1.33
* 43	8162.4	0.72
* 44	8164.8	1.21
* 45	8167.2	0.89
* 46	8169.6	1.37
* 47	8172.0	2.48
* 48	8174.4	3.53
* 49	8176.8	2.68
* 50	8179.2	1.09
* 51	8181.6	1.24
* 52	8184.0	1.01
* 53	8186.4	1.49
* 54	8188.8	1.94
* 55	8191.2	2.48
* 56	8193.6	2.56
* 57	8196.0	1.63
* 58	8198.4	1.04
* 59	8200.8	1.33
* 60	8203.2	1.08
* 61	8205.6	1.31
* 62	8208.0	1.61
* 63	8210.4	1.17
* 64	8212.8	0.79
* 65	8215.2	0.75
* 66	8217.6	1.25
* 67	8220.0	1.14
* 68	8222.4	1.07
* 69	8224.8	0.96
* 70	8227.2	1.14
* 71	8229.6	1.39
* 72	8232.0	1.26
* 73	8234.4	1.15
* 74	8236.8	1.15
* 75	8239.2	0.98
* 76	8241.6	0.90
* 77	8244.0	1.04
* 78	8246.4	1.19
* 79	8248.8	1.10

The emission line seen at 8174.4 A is [S II]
